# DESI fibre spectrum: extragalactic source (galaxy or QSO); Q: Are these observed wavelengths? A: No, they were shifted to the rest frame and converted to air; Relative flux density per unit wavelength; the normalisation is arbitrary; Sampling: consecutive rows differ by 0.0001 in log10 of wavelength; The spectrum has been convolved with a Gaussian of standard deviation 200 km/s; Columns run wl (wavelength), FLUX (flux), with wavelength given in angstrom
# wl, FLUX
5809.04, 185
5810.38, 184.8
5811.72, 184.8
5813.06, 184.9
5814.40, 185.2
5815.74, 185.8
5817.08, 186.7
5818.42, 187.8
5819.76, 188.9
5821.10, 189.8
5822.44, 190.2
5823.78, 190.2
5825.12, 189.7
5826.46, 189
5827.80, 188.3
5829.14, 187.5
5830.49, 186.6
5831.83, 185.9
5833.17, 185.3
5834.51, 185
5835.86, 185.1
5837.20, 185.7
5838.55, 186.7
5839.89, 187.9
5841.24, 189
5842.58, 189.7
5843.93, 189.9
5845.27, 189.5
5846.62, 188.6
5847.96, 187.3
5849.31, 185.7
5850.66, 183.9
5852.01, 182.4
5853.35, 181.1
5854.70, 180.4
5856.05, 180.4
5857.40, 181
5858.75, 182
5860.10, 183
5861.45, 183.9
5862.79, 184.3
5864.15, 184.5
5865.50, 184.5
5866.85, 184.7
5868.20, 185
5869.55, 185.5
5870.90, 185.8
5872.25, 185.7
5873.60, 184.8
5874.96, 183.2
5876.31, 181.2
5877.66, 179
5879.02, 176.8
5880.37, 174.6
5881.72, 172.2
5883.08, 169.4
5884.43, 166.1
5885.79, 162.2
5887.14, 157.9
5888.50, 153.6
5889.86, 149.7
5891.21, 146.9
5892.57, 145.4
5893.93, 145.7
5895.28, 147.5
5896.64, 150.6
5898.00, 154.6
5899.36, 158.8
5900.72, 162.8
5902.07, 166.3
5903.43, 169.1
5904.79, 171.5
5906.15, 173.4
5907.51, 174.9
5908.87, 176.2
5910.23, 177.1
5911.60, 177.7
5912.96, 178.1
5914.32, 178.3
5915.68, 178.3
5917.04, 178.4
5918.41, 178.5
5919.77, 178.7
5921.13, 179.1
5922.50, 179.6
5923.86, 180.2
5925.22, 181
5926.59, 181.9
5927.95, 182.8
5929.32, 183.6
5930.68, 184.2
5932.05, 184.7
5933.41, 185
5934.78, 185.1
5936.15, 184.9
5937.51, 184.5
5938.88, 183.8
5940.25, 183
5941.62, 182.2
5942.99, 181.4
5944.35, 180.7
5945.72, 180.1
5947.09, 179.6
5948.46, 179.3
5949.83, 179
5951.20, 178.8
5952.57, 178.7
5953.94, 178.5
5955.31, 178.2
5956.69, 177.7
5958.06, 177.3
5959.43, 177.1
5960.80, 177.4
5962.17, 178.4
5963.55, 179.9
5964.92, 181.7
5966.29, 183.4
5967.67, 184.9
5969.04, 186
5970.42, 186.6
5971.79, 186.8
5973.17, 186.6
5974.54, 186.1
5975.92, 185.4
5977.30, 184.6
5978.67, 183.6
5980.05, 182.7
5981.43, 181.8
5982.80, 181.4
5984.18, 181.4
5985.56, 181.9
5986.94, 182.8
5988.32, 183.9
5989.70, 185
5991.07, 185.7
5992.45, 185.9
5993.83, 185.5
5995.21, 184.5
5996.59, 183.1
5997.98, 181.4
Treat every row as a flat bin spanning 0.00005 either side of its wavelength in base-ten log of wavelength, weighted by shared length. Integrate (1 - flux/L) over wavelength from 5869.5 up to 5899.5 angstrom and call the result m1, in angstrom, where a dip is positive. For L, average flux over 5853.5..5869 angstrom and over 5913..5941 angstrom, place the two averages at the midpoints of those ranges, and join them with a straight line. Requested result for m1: 2.8 angstrom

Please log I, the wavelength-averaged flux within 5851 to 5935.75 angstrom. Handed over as 175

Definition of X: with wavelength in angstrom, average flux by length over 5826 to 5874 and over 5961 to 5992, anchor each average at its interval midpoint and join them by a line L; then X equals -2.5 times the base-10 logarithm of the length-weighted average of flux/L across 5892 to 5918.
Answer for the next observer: 0.11 mag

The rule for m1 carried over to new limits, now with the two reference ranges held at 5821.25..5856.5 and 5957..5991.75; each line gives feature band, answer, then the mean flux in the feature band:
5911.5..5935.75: 0.4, 181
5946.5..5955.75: 0.2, 179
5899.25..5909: 0.8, 169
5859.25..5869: 0.1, 184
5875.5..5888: 1.0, 171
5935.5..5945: 0.0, 183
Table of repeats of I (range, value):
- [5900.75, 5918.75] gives 175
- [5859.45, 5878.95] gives 184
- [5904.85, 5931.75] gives 179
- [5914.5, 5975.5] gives 181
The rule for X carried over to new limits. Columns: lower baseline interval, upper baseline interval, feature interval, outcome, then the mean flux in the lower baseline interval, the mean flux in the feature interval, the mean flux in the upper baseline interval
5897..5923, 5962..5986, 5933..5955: -0.017 mag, 173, 181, 184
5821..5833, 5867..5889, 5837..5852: -0.019 mag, 188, 187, 176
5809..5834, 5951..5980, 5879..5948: 0.068 mag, 187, 173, 182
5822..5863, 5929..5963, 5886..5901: 0.203 mag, 186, 152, 181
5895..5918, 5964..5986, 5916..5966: -0.024 mag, 169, 181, 184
